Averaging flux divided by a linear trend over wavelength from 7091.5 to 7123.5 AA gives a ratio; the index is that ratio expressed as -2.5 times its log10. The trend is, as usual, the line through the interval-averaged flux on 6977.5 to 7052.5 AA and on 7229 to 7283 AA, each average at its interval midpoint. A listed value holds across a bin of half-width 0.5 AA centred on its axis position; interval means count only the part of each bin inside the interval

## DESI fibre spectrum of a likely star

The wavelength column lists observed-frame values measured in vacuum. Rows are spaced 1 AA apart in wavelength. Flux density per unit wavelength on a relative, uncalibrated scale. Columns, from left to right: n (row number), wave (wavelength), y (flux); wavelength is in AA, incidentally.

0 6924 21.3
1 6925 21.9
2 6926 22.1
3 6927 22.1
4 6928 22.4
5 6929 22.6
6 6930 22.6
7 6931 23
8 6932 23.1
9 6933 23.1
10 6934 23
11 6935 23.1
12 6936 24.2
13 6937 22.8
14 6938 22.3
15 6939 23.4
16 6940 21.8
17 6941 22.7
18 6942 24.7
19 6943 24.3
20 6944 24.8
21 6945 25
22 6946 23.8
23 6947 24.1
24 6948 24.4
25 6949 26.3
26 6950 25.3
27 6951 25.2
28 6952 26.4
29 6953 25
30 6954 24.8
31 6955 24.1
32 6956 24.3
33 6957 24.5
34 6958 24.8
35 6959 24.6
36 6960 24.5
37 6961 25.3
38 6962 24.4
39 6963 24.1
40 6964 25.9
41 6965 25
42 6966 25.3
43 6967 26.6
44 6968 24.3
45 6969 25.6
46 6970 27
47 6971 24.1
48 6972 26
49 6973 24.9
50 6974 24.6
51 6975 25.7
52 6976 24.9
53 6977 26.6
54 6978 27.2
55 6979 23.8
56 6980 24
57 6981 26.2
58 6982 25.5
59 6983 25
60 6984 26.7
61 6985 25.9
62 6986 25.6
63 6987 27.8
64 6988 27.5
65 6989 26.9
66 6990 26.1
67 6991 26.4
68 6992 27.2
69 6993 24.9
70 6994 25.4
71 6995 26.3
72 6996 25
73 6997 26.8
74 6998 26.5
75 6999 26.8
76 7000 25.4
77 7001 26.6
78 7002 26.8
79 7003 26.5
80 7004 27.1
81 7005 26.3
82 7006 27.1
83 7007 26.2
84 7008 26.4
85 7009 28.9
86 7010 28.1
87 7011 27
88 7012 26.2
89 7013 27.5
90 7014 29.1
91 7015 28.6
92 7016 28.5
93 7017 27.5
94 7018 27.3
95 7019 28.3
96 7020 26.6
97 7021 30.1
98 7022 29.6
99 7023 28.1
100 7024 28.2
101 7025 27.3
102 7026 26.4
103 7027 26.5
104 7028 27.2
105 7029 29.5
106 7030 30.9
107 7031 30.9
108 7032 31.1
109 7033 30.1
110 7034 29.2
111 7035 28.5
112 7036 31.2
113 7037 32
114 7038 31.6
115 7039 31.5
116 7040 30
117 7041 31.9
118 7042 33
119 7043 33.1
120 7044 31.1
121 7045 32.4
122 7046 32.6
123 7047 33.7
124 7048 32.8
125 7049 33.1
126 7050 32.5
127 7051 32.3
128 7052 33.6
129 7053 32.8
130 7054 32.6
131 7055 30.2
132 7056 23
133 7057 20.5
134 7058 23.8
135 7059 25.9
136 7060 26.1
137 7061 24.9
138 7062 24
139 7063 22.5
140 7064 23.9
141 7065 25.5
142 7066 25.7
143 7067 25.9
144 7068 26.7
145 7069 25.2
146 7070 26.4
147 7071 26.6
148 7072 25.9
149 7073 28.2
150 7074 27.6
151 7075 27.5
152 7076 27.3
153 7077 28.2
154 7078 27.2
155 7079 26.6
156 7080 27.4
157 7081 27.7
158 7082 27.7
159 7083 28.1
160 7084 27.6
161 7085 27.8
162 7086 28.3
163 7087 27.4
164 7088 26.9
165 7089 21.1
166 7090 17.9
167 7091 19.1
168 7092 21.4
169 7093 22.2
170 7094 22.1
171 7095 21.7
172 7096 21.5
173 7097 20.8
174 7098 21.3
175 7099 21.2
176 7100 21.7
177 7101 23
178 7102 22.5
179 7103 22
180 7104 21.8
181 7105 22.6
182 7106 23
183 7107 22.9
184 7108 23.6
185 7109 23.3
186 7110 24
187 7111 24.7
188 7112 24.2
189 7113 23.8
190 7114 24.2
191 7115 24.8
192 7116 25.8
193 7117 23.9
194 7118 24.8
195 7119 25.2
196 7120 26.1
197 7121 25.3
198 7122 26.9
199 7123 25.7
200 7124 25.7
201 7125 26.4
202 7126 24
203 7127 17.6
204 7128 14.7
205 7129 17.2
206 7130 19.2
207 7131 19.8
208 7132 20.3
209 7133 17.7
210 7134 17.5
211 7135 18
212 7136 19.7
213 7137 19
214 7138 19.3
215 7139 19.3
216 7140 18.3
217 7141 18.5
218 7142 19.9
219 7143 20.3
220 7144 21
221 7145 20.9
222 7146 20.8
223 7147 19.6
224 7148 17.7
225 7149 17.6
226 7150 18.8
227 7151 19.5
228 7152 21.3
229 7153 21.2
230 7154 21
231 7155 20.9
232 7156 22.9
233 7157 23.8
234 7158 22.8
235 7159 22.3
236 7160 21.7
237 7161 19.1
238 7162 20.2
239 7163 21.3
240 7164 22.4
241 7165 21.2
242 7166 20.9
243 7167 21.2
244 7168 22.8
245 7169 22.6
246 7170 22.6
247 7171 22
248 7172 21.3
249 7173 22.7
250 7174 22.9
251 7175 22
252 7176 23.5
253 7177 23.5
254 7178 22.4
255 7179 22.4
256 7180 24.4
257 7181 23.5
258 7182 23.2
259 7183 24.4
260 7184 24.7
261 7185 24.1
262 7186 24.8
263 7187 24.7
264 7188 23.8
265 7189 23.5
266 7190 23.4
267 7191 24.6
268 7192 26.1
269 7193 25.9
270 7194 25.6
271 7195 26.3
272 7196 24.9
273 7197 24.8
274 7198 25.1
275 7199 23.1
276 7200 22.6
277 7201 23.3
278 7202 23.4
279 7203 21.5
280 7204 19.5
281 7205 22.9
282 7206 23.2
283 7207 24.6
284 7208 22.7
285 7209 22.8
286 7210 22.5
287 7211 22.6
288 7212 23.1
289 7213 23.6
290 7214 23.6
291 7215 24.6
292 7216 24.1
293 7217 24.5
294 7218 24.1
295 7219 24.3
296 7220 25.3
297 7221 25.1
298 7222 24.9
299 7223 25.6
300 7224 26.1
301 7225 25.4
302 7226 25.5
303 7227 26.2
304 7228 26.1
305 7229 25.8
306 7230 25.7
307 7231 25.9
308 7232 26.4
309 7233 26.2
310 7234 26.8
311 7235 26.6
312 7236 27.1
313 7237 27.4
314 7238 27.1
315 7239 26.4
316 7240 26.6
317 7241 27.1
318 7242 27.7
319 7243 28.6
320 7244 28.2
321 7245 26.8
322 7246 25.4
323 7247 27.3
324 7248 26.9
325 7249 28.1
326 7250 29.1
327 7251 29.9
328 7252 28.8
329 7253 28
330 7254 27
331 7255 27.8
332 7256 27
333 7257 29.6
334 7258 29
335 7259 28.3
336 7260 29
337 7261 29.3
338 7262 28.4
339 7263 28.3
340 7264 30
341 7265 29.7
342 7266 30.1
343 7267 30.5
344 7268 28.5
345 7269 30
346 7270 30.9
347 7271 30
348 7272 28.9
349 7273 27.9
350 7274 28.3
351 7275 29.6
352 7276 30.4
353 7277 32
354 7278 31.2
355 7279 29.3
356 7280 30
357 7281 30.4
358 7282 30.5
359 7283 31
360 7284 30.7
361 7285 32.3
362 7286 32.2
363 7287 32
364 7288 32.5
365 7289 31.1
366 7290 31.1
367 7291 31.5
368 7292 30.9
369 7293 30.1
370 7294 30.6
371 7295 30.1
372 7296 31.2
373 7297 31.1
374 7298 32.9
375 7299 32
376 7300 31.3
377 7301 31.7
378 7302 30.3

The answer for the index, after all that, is 0.21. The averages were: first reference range 28.4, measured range 23.4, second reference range 28.4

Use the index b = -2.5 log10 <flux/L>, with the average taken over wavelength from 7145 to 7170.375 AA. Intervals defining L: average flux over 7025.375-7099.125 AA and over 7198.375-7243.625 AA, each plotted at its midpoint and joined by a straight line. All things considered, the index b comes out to 0.225 mag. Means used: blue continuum 27.4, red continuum 24.9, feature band 21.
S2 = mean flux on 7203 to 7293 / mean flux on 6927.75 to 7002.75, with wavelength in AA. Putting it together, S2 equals 1.1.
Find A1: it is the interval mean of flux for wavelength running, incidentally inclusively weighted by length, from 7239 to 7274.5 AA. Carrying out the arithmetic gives 28.5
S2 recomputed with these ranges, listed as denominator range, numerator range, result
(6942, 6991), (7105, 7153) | 0.85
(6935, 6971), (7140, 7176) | 0.86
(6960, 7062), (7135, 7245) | 0.84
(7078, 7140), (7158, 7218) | 1.01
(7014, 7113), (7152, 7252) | 0.90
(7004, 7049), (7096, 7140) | 0.75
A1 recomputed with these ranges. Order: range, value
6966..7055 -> 28.1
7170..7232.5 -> 24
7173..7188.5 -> 23.6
